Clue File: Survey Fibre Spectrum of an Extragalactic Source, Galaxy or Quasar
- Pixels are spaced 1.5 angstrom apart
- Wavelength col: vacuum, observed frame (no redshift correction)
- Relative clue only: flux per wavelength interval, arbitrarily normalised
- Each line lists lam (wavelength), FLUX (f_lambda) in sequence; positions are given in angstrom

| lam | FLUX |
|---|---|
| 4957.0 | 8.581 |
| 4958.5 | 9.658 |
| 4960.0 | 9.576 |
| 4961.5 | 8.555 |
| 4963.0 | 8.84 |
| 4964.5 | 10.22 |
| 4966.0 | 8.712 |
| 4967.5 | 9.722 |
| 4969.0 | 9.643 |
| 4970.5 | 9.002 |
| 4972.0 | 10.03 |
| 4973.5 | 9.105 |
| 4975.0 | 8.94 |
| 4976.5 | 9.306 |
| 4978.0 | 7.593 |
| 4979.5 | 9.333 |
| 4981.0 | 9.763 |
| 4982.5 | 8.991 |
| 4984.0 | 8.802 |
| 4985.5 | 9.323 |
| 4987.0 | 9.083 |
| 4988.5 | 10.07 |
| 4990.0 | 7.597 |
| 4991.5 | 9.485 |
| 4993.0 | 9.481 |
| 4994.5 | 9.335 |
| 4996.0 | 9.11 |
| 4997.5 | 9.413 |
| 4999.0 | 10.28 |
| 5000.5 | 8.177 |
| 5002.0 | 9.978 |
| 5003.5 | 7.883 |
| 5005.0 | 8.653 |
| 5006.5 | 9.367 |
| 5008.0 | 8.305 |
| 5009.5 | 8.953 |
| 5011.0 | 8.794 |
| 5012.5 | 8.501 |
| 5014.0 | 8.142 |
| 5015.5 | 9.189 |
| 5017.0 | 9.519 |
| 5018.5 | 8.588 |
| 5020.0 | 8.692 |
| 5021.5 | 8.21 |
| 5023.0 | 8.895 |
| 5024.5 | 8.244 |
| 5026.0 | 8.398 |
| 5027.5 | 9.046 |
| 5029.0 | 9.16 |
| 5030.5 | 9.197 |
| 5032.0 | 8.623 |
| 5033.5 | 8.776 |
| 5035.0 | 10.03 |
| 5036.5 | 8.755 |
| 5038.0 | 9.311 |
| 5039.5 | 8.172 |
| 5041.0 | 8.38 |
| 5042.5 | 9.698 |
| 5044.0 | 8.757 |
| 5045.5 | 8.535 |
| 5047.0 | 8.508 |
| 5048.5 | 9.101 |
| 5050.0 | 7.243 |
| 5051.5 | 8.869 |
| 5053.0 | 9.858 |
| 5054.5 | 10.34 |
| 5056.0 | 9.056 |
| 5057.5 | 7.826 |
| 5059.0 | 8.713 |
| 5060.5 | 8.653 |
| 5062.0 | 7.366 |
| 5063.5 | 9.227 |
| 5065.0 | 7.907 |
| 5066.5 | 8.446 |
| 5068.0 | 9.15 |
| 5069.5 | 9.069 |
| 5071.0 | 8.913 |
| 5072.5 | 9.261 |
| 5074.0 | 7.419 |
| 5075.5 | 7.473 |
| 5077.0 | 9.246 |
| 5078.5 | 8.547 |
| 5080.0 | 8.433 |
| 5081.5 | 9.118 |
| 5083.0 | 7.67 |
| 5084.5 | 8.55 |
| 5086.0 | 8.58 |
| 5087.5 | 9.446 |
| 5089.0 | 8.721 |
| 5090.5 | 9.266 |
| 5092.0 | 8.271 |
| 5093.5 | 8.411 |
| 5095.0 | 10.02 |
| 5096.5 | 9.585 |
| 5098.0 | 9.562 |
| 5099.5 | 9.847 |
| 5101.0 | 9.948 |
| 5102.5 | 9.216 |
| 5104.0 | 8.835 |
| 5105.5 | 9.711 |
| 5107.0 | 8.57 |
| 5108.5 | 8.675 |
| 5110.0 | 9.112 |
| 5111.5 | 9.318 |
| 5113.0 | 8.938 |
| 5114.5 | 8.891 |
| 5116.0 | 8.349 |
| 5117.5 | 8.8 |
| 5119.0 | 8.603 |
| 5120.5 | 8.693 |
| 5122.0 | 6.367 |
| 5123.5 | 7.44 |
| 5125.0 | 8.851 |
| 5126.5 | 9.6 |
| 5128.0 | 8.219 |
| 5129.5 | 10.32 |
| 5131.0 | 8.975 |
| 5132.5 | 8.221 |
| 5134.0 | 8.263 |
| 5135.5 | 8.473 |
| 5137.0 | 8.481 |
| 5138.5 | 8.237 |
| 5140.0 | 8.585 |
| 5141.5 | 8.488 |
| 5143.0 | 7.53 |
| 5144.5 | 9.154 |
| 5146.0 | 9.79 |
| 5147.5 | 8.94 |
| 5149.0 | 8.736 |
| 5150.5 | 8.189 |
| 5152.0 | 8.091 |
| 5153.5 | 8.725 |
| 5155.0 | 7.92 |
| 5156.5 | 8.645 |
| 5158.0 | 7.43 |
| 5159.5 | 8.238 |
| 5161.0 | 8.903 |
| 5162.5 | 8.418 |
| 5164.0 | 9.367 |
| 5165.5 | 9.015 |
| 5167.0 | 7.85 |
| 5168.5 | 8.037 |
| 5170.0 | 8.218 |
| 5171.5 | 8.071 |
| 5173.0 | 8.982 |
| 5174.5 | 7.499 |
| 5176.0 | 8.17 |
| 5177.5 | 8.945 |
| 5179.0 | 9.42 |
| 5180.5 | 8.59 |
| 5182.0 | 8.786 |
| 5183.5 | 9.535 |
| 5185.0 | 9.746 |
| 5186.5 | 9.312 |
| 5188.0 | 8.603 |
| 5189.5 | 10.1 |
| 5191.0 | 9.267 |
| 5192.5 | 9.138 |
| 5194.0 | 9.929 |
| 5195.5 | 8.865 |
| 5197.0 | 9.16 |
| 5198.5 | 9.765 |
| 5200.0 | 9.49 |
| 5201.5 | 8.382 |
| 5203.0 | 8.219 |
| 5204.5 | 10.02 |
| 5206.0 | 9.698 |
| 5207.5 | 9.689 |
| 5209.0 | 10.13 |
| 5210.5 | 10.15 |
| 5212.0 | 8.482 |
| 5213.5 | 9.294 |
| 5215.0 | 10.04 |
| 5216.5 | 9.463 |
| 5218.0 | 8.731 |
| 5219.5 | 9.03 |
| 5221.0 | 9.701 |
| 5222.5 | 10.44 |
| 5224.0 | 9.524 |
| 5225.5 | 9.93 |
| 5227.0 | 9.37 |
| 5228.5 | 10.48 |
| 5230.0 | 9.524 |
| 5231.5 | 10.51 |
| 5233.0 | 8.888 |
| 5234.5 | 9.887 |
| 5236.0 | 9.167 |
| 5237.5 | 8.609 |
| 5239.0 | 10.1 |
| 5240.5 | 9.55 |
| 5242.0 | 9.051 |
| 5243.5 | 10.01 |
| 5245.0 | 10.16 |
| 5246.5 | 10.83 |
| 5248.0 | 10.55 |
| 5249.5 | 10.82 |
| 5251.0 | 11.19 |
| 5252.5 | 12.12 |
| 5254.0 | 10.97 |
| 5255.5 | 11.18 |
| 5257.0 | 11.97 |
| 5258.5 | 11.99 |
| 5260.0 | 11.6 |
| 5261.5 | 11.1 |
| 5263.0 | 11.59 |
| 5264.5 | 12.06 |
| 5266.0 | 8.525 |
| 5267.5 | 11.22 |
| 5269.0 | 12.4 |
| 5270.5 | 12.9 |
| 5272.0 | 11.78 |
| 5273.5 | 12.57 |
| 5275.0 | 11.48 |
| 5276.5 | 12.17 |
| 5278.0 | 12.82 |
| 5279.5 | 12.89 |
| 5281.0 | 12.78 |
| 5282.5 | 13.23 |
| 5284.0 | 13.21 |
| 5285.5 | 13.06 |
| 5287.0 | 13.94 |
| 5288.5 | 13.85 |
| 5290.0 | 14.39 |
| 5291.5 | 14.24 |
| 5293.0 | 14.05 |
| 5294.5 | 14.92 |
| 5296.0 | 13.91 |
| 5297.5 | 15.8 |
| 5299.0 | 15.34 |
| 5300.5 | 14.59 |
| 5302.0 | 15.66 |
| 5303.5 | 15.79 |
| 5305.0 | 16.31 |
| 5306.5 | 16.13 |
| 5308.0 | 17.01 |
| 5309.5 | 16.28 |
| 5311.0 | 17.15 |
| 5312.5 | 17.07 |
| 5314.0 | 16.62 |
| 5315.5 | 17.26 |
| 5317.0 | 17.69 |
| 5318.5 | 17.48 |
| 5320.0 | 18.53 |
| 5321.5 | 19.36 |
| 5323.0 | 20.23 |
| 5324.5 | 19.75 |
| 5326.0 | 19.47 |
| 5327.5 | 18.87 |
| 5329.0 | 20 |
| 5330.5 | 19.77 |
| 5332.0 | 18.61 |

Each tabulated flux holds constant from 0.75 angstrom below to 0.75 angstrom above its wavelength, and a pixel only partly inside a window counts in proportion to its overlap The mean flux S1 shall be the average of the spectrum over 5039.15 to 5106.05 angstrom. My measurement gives 8.82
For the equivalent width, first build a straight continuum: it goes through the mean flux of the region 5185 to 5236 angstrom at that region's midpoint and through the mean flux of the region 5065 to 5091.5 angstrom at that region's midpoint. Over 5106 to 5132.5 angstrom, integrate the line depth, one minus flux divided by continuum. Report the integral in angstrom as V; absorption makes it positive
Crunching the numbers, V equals 0.6 angstrom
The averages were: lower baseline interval 8.64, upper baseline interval 9.49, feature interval 8.69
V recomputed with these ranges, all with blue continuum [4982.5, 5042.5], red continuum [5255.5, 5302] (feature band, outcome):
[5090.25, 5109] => 1.8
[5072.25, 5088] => 2.3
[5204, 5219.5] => 3.1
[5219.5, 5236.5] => 3.4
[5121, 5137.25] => 3.3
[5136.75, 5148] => 2.3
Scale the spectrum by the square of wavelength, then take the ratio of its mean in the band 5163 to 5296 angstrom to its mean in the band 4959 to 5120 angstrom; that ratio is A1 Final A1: 1.3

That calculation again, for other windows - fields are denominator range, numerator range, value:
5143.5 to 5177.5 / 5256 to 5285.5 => 1.48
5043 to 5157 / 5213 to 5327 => 1.57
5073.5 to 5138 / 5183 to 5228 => 1.12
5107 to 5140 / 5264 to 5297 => 1.59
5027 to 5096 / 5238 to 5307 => 1.55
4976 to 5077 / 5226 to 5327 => 1.66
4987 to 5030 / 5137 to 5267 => 1.14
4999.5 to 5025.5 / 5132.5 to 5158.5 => 1.02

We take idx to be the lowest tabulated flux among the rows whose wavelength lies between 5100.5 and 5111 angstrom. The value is 8.57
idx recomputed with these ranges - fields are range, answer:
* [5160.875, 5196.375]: 7.499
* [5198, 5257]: 8.219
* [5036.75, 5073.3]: 7.243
